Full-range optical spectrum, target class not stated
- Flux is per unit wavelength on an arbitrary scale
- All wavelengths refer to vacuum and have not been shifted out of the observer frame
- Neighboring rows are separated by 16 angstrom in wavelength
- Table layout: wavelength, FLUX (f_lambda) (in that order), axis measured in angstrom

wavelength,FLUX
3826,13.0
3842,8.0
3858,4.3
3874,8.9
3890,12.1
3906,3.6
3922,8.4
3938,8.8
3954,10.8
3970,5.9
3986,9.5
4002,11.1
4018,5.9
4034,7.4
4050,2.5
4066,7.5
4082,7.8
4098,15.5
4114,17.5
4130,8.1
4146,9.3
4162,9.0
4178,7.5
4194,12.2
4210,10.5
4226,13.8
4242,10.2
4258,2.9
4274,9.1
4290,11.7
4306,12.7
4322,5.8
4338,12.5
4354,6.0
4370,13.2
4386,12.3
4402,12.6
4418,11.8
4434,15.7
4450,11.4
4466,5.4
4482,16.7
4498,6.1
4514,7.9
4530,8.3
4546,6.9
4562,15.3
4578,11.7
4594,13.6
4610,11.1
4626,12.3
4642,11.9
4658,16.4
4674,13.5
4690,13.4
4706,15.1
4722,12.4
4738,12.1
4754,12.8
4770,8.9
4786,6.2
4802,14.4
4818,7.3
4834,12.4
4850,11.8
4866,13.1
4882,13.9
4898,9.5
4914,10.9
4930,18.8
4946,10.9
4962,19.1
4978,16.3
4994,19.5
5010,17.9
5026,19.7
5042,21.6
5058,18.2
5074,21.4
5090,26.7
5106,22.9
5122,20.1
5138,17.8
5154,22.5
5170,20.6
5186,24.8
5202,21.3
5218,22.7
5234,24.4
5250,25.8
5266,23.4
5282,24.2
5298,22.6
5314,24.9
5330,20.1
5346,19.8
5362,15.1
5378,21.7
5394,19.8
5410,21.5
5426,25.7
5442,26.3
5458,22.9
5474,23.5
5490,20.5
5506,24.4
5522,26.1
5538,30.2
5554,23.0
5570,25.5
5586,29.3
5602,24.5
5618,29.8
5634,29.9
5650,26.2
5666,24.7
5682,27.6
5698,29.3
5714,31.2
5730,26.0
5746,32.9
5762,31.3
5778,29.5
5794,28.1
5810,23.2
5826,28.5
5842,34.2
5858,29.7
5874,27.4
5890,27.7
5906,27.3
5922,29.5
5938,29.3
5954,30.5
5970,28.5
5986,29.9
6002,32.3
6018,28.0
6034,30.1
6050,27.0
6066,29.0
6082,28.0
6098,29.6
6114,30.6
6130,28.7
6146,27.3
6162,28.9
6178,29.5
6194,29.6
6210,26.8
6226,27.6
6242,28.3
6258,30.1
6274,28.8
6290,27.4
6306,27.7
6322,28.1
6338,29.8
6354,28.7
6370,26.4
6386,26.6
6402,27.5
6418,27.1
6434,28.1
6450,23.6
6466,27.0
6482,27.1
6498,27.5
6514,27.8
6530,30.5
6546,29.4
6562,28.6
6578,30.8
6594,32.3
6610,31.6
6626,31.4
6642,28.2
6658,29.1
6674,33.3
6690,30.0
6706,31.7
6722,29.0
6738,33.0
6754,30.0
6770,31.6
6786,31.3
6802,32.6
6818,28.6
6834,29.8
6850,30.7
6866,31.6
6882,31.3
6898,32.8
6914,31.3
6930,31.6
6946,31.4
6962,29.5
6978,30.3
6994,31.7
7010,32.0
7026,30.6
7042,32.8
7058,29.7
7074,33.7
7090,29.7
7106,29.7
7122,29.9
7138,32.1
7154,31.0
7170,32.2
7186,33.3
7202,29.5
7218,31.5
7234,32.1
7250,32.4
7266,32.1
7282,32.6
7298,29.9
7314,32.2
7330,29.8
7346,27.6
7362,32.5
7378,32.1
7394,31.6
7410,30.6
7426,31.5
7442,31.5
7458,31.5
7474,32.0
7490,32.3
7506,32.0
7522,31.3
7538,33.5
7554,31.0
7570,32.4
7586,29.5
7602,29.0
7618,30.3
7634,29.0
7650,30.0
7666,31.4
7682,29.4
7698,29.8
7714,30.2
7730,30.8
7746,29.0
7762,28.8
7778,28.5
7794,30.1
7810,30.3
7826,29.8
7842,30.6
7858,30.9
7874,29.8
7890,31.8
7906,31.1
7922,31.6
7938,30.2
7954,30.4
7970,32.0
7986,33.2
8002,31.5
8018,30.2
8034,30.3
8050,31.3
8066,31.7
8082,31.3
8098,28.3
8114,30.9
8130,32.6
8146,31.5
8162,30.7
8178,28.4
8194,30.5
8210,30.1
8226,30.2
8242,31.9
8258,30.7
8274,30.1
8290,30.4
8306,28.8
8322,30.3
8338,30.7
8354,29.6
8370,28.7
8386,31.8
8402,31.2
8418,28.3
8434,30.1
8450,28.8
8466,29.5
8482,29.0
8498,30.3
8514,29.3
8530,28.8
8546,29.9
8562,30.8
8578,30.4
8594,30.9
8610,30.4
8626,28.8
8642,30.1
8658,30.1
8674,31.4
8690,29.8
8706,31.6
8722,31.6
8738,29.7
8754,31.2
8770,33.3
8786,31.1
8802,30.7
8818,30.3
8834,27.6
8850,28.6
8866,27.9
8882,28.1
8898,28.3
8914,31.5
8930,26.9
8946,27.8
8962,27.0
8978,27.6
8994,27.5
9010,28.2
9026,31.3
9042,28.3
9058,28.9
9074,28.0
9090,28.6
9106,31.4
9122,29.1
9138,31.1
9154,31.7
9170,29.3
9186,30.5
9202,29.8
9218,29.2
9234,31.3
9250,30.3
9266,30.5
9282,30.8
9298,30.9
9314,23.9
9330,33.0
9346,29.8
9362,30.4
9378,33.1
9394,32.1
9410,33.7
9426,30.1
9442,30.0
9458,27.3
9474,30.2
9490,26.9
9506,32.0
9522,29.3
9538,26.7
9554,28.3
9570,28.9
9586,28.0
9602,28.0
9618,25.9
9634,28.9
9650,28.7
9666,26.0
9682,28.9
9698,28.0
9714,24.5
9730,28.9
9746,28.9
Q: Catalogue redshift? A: 0.25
